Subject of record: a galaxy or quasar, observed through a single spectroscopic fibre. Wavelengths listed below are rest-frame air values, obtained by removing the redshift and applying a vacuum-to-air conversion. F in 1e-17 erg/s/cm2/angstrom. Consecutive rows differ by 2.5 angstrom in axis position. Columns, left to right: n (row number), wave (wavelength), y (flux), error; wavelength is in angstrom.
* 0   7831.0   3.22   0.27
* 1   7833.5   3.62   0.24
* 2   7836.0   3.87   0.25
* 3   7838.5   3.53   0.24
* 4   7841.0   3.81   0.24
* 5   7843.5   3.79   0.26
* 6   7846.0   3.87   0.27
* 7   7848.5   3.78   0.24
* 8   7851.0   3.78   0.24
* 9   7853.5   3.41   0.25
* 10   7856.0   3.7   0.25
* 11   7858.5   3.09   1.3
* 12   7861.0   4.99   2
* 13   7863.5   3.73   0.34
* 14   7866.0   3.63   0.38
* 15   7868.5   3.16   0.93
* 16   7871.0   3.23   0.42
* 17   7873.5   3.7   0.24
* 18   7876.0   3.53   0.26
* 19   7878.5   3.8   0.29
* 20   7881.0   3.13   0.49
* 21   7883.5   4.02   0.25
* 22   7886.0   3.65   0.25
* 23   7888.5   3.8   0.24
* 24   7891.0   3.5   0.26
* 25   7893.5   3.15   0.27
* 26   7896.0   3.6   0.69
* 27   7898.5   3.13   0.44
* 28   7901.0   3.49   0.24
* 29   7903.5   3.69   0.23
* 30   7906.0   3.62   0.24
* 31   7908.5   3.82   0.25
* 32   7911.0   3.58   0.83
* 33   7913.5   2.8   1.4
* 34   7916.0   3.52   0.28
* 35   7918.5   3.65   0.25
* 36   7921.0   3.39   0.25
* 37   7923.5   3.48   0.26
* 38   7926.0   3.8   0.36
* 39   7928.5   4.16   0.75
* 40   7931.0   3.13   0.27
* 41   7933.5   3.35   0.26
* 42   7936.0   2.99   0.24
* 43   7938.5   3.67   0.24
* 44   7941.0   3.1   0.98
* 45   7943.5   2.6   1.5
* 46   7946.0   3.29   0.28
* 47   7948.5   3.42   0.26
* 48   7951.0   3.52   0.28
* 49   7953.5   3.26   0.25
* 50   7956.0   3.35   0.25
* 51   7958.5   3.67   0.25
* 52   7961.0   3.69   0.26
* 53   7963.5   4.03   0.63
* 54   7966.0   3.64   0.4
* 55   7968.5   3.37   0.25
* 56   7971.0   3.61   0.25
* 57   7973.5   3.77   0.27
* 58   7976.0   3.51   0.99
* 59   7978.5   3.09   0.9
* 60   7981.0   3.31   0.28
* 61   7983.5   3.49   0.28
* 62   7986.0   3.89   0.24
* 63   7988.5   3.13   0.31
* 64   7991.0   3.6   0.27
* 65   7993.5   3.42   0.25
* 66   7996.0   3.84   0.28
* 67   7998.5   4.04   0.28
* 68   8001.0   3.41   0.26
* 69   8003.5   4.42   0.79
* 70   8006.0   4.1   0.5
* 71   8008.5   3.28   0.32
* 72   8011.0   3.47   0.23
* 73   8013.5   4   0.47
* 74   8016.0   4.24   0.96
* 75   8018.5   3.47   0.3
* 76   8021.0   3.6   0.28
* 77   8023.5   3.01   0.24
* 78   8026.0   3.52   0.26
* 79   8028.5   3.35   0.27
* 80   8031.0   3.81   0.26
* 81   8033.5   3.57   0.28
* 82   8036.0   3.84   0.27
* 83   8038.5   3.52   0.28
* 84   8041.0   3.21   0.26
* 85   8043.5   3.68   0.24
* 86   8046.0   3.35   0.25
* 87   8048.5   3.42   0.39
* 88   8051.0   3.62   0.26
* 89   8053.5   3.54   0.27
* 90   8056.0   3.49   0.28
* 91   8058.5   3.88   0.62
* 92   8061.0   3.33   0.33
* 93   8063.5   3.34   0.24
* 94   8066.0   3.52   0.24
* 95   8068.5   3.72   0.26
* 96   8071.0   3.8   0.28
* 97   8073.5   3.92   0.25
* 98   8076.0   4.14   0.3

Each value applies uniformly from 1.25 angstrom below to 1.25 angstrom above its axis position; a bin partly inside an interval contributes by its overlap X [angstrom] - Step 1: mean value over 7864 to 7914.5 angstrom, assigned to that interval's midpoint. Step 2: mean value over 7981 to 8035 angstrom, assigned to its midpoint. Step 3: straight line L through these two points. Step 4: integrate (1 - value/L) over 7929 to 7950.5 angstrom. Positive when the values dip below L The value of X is 2.0 angstrom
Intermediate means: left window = 3.51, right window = 3.64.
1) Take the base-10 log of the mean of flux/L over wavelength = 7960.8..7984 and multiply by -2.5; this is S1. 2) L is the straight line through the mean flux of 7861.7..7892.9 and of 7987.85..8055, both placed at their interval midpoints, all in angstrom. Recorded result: 0.018 mag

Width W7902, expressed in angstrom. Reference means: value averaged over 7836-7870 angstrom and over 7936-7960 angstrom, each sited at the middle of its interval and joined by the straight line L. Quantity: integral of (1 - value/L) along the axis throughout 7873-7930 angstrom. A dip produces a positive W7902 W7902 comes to -0.9 angstrom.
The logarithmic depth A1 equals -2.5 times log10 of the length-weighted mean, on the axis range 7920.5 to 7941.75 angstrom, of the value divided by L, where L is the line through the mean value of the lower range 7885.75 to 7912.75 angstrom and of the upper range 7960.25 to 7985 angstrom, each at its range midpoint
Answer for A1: 0.02 mag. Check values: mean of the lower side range 3.53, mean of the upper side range 3.55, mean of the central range 3.46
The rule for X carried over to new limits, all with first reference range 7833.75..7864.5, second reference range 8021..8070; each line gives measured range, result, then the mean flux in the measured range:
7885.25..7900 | 1.0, 3.47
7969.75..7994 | 0.8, 3.48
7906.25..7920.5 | 0.8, 3.48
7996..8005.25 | -1.0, 3.95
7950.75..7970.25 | 0.3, 3.57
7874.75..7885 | 0.3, 3.62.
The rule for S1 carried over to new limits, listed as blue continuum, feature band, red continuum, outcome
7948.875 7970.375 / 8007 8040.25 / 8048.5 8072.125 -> -0.01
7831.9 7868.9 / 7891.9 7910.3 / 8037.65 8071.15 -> 0.05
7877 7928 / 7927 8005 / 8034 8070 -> 0.01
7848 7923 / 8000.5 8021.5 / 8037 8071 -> -0.08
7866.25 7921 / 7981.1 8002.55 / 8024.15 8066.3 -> -0.03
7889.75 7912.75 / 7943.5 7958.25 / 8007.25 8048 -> 0.06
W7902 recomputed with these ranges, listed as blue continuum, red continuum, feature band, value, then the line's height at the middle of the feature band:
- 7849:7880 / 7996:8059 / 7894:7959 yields 3.9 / 3.64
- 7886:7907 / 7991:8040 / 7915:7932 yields -0.3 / 3.54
